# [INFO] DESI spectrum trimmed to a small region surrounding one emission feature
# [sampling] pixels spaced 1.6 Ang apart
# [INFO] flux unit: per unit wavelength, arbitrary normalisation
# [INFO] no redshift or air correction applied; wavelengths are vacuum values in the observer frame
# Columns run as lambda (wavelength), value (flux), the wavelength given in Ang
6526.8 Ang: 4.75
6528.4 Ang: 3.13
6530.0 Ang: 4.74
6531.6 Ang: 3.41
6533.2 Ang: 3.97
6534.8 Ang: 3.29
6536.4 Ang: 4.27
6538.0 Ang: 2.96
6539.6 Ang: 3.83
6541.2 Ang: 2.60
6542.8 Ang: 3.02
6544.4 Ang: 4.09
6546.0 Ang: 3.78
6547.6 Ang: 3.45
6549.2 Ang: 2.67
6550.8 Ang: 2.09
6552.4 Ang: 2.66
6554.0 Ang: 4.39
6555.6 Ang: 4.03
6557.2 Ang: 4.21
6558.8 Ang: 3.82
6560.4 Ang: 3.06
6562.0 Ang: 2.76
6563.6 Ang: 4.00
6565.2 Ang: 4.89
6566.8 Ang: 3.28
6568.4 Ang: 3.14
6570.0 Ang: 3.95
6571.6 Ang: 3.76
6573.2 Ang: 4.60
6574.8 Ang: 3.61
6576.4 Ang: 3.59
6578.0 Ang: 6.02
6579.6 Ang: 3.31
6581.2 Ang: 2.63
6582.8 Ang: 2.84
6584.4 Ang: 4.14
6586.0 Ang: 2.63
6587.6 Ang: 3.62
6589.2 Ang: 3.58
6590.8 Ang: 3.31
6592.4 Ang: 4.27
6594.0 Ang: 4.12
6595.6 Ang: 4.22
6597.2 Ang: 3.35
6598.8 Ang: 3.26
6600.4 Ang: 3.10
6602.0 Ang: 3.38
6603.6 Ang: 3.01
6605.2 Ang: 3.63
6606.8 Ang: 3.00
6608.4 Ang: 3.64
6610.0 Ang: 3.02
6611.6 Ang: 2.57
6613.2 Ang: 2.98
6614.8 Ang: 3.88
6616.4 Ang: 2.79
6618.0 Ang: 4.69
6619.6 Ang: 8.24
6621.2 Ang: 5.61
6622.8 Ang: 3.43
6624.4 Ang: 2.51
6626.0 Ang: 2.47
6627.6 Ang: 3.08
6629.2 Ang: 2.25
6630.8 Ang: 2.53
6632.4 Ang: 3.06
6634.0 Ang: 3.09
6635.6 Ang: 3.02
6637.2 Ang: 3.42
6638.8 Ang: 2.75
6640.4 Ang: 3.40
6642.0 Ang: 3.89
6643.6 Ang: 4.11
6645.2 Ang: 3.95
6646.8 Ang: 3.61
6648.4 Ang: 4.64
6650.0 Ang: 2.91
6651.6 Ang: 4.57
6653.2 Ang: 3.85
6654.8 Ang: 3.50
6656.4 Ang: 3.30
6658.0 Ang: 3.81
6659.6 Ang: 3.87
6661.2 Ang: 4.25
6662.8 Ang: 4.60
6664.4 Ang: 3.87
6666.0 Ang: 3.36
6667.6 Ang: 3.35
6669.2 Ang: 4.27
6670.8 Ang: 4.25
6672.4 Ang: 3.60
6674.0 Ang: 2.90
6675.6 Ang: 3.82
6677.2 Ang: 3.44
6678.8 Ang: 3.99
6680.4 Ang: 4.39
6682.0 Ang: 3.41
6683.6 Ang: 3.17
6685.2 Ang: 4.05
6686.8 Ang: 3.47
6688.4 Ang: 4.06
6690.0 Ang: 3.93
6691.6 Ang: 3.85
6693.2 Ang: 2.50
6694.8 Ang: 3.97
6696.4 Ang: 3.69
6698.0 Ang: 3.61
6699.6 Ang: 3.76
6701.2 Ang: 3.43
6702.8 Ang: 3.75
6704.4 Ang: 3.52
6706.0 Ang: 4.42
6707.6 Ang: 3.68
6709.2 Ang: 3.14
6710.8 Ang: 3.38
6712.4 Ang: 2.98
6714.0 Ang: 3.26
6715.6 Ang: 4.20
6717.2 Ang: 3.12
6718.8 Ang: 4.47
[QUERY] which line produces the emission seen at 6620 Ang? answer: H-gamma 4340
